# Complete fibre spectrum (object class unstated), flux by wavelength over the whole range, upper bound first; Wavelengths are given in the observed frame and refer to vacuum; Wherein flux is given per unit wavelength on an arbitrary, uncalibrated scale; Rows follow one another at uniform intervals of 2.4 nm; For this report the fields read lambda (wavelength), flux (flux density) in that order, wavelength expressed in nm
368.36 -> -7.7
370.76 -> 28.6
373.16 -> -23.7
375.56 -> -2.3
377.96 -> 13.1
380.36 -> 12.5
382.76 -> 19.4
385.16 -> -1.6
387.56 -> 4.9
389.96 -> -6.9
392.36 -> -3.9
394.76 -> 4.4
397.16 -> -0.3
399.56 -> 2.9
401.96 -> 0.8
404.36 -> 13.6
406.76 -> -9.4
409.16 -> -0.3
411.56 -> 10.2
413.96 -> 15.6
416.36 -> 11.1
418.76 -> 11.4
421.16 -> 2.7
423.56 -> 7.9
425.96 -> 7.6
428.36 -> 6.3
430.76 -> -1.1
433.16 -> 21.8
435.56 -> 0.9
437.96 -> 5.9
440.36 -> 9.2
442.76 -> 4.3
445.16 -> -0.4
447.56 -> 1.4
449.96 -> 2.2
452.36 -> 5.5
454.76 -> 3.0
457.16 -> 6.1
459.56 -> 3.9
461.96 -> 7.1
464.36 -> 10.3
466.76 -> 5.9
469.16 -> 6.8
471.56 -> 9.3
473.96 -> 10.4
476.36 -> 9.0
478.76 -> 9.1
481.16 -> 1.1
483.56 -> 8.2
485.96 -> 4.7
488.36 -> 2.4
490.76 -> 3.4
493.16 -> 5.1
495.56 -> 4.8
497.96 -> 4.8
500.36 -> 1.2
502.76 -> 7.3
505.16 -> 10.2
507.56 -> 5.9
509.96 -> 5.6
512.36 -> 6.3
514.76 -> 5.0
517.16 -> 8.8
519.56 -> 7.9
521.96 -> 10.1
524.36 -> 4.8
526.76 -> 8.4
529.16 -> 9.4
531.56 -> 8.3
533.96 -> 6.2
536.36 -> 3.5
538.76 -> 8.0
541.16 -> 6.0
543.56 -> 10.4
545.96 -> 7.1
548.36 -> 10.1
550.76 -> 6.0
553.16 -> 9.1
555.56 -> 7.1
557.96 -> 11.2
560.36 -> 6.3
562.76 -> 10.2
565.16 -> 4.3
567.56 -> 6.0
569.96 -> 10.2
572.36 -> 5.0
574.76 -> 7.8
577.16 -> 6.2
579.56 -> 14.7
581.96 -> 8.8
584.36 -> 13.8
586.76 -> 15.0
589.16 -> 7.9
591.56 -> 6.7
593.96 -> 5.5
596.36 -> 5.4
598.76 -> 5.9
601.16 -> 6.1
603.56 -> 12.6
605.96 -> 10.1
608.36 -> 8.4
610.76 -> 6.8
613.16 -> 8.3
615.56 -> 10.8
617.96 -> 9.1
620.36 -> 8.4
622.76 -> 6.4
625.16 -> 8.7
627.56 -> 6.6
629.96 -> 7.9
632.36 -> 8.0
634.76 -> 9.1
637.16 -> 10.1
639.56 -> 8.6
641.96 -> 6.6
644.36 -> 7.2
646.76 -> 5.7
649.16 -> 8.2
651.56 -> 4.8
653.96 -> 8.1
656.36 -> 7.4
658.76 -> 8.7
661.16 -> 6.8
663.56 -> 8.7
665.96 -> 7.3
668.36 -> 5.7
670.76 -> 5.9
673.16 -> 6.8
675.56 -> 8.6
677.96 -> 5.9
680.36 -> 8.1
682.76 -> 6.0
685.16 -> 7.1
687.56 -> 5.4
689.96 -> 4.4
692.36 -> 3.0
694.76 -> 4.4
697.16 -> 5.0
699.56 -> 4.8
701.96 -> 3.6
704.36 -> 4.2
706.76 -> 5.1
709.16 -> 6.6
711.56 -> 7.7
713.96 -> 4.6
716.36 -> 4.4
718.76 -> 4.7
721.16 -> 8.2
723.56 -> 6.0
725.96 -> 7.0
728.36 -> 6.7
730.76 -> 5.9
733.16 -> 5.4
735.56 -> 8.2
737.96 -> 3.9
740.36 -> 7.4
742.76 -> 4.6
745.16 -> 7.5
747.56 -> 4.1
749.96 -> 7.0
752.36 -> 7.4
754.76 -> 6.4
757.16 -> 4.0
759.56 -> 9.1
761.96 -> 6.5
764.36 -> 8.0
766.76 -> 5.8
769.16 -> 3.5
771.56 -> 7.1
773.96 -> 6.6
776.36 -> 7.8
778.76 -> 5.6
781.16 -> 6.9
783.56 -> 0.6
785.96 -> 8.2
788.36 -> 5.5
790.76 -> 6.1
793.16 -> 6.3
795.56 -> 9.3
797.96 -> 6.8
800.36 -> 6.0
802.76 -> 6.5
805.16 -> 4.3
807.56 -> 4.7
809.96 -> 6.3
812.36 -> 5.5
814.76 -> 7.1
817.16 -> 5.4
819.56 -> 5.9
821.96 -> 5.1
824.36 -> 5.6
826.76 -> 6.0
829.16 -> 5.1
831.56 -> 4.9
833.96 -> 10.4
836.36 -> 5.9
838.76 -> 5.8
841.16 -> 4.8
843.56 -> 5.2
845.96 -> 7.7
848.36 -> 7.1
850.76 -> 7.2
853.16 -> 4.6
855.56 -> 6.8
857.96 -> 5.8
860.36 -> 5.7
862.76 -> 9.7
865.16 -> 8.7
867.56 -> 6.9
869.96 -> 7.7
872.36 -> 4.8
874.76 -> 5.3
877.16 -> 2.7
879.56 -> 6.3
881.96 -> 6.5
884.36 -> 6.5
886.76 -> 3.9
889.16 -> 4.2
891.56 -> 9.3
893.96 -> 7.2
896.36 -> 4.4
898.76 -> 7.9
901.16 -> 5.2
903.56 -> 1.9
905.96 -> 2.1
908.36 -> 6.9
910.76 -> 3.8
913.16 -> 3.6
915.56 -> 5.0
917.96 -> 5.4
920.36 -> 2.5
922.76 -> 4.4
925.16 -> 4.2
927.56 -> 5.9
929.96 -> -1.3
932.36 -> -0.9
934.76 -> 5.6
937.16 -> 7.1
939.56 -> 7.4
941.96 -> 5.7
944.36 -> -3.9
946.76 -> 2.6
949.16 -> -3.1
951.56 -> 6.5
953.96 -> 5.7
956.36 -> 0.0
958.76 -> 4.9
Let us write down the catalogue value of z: 0.786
